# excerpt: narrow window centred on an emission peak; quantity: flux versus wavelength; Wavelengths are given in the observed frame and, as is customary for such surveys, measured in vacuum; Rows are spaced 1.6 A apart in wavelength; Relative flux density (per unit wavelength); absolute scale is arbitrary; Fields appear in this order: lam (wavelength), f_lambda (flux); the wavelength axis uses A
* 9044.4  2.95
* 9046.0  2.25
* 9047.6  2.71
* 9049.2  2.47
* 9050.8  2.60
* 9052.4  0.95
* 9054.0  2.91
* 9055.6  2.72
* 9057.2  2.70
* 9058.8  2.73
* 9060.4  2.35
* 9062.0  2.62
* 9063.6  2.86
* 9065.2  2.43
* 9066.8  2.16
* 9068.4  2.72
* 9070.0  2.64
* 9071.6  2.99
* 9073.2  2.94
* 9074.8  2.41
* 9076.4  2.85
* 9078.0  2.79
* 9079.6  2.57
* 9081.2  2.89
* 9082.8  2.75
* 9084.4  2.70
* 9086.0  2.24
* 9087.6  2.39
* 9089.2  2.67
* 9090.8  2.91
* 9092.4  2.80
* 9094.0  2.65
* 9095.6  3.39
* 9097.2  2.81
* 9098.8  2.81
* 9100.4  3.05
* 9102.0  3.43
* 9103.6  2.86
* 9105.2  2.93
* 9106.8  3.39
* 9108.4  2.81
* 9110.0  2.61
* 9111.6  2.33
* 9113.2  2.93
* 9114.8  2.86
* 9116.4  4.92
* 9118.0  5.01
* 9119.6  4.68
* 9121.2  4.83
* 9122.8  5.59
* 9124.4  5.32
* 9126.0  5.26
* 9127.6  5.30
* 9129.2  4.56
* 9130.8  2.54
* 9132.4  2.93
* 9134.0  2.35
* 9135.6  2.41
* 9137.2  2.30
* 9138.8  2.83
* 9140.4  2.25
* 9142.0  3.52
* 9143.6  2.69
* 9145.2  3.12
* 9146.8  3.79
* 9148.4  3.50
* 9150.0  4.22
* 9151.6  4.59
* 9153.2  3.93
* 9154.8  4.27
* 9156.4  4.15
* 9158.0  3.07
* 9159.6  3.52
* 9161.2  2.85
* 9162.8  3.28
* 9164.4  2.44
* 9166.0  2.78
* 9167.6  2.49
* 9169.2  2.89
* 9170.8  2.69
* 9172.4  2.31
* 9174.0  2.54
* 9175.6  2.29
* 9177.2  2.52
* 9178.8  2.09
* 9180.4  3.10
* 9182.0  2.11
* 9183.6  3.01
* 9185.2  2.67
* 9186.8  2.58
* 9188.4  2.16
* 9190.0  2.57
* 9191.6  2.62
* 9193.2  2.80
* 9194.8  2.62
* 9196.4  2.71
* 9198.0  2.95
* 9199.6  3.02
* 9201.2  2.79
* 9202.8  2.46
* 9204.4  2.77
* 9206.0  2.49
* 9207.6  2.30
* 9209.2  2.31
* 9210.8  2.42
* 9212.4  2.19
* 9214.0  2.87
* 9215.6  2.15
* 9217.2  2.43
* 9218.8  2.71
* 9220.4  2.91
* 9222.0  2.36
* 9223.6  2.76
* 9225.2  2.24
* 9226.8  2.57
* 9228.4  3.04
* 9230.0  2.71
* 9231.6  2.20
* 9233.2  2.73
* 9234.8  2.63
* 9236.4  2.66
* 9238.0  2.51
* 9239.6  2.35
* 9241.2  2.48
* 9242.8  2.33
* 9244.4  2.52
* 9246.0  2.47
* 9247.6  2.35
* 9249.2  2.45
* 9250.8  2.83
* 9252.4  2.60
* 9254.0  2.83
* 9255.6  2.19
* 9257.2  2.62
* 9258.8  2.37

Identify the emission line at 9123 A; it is Halpha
